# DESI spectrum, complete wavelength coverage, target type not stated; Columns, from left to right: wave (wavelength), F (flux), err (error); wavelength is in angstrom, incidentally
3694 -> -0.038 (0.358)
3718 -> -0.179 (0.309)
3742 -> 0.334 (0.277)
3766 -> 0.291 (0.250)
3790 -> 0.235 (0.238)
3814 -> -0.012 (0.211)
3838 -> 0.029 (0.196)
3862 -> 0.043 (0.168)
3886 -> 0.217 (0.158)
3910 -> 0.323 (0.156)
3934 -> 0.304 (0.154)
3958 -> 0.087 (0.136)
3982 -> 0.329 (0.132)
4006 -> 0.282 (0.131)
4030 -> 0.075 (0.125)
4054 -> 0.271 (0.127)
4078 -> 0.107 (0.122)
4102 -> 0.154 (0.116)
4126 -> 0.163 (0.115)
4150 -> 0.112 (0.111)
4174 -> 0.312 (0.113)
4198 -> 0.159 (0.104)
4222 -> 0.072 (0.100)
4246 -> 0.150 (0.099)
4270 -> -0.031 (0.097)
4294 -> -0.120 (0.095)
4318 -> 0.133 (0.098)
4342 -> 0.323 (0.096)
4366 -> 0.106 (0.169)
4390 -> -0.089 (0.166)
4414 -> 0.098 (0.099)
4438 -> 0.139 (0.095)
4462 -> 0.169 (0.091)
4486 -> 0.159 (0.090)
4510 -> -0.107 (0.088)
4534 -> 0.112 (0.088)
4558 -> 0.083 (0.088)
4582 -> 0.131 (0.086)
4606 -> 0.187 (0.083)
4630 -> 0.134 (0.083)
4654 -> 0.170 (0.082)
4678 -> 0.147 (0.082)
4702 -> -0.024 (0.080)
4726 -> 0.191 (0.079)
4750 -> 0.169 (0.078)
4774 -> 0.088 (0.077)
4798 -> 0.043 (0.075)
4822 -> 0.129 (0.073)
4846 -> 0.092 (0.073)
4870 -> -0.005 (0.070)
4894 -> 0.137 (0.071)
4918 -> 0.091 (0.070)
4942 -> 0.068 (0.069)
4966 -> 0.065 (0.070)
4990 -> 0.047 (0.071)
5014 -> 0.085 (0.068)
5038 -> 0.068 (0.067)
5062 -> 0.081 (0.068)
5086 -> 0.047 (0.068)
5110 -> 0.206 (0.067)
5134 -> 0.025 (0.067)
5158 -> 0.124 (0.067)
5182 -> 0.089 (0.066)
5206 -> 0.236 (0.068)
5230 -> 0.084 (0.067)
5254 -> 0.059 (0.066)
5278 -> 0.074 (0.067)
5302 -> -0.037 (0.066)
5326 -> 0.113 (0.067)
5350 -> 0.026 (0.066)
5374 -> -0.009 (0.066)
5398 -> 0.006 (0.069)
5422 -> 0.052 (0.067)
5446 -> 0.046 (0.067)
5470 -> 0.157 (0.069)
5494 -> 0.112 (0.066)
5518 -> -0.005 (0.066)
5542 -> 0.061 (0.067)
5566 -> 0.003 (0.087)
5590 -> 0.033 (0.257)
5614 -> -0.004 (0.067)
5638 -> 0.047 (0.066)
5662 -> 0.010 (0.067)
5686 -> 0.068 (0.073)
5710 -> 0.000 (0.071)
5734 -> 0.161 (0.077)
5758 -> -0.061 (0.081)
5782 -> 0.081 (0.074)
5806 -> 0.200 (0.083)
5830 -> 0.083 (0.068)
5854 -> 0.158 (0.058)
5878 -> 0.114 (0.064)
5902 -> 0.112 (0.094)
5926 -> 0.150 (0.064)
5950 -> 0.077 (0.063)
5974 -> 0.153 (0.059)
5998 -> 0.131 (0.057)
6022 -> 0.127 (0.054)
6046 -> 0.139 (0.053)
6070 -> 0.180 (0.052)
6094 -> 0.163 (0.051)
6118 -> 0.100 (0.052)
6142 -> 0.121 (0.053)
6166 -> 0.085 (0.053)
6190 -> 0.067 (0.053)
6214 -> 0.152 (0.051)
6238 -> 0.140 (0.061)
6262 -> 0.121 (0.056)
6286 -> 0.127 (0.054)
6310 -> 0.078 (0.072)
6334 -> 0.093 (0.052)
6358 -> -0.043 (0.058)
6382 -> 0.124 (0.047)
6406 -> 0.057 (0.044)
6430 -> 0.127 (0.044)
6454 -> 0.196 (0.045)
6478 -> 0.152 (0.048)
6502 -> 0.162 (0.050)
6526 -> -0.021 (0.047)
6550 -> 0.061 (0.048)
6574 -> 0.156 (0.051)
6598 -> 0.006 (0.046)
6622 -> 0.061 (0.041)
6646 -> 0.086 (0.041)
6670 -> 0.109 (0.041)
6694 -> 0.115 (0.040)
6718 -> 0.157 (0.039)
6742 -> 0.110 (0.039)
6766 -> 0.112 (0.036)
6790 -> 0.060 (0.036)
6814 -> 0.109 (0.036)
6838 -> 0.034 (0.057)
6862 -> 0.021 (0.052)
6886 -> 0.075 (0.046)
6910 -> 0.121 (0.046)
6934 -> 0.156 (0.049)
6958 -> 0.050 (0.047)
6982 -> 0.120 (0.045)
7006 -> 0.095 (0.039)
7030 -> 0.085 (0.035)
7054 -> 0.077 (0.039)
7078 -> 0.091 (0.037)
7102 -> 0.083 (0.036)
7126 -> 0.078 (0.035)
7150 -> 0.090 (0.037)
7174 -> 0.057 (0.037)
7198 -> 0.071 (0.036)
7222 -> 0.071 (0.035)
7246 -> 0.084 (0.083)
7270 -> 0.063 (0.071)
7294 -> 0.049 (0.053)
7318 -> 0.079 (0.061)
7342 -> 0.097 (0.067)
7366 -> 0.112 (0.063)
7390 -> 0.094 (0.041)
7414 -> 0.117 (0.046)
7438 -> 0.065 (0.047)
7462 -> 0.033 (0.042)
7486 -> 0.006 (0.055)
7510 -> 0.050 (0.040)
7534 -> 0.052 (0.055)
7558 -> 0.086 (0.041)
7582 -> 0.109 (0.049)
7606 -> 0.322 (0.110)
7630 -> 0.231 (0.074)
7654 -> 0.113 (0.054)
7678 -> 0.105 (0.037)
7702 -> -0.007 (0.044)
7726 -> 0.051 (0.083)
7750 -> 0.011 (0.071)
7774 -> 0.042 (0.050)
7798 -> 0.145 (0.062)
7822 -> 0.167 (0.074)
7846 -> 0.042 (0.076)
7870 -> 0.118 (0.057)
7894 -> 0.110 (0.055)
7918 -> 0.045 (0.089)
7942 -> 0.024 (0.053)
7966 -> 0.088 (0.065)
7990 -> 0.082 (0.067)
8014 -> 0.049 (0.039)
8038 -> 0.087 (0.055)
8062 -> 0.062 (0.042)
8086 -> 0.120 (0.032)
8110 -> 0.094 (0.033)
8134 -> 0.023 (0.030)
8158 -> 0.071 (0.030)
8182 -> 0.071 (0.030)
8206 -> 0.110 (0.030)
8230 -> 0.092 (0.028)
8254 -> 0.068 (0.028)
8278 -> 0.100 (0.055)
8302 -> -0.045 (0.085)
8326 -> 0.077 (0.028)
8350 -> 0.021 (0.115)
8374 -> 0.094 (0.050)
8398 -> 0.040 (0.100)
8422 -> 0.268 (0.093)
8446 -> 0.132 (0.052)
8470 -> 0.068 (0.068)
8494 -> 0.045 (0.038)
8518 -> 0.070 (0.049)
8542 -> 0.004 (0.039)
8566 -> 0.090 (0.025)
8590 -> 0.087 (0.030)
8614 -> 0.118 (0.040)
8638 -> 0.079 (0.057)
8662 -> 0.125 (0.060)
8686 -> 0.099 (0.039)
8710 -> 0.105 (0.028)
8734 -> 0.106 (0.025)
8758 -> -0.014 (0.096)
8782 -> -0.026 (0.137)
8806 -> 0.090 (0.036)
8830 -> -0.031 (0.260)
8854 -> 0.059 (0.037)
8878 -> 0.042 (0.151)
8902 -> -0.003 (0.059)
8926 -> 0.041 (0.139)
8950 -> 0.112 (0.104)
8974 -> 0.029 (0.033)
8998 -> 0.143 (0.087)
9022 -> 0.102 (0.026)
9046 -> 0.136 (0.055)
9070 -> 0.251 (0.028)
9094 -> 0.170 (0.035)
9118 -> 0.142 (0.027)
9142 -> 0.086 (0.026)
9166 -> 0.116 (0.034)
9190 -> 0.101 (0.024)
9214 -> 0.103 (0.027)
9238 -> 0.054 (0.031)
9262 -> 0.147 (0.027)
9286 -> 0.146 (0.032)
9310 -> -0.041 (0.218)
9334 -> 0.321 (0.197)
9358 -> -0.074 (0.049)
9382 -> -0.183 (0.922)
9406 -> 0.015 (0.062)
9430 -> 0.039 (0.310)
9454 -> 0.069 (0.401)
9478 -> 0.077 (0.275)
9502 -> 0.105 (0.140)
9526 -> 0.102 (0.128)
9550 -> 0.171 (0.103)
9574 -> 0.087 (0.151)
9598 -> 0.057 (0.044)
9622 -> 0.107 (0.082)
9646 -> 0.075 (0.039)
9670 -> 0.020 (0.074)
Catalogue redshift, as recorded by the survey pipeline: 1.435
